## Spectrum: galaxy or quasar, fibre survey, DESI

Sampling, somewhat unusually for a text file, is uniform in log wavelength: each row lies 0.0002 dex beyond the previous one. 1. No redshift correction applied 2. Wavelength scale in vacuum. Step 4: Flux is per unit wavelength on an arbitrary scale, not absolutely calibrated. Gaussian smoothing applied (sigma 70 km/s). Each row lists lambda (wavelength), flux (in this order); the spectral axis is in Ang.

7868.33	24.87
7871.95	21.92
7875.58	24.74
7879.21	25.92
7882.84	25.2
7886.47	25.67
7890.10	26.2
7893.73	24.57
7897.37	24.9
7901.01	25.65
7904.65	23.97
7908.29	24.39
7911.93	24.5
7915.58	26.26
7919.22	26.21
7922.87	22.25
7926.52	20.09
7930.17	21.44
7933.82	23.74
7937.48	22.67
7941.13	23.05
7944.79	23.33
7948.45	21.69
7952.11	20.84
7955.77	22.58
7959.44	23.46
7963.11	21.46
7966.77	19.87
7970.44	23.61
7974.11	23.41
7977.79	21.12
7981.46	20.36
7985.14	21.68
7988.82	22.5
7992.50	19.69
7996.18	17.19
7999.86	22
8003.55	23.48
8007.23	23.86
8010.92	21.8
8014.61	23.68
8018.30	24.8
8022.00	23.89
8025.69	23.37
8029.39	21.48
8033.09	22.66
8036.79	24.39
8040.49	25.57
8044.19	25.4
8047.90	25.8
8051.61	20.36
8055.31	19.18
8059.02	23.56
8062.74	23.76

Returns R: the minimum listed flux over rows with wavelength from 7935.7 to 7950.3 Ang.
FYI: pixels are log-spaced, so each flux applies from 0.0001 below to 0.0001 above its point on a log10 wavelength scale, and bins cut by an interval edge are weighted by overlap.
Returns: 21.69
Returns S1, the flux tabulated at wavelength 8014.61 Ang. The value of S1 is 23.68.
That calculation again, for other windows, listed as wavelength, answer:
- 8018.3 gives 24.8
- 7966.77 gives 19.87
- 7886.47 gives 25.67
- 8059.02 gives 23.56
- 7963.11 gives 21.46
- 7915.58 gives 26.26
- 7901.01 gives 25.65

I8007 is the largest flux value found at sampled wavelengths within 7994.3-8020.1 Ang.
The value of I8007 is 24.8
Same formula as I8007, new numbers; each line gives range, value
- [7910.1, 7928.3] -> 26.26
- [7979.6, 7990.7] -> 22.5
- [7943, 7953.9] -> 23.33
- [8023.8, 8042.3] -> 25.57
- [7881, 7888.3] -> 25.67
